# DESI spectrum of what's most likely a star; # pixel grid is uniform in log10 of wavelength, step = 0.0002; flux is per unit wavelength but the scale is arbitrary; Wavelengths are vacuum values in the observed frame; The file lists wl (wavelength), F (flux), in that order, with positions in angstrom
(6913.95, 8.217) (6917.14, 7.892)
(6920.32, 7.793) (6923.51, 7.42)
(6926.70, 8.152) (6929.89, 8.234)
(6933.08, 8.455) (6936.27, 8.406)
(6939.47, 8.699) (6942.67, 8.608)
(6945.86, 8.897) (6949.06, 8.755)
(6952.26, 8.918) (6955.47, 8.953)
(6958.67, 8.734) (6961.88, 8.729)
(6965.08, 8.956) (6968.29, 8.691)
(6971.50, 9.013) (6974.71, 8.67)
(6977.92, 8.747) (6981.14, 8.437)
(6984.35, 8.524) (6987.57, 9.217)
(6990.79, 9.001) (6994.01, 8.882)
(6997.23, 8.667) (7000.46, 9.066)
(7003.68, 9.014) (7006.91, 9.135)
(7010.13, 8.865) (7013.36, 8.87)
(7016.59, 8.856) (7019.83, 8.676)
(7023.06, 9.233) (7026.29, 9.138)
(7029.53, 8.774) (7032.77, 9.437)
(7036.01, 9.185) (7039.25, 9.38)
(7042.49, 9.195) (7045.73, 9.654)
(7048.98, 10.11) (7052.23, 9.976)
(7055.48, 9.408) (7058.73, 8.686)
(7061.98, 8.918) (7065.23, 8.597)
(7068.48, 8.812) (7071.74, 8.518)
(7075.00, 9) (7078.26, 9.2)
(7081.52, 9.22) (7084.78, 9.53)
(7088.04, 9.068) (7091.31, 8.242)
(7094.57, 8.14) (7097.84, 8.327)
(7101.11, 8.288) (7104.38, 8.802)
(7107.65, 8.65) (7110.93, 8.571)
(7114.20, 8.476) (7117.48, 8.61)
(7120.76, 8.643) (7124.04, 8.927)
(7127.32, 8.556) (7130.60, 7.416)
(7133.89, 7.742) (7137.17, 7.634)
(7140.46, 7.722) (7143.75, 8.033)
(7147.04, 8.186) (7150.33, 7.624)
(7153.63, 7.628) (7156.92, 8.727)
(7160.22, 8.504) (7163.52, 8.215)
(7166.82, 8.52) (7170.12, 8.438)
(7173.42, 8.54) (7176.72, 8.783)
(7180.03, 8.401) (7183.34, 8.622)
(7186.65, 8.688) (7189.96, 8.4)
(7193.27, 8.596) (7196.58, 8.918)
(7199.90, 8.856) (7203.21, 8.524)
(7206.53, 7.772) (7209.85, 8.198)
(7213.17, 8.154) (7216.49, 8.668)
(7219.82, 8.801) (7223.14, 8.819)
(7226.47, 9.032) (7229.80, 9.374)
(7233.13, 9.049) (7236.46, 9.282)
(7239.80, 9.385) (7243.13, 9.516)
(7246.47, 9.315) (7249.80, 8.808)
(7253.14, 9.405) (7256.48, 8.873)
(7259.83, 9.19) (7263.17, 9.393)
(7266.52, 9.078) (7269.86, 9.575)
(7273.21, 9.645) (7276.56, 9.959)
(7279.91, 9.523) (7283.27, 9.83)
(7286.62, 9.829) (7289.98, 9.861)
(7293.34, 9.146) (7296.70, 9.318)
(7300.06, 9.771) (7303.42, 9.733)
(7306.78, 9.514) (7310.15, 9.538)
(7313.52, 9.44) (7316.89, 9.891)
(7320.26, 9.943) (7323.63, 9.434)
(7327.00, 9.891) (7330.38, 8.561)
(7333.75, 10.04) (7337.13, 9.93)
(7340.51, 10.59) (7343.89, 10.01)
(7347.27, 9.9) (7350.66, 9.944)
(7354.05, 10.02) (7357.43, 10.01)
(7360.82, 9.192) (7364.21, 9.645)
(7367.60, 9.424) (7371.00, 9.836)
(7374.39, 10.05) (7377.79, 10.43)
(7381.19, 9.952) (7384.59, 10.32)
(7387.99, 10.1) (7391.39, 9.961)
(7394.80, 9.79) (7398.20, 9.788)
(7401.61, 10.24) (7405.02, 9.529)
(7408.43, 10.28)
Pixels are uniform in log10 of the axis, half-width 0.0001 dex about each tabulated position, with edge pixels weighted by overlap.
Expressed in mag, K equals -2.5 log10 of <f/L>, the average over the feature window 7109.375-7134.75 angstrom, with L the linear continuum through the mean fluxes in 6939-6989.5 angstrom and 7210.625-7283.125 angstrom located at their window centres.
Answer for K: 0.08 mag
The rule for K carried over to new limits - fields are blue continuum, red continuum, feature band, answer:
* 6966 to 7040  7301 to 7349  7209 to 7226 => 0.11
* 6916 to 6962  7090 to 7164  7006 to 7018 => -0.07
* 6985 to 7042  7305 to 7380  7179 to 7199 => 0.10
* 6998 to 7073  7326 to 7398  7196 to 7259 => 0.08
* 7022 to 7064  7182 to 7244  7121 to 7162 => 0.12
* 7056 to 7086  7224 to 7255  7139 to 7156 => 0.15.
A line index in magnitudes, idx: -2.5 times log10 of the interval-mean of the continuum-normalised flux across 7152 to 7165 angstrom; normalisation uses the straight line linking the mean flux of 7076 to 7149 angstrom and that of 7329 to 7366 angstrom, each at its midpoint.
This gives 0.06 mag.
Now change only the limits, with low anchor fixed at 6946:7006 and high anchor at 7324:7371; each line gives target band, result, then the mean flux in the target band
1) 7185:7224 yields 0.11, 8.53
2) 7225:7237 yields 0.04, 9.18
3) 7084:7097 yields 0.06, 8.67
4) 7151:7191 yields 0.11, 8.43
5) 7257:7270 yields 0.04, 9.24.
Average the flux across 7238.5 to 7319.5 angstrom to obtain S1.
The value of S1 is 9.49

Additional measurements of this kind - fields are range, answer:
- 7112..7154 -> 8.11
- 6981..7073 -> 9.05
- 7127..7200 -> 8.28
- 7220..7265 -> 9.17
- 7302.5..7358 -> 9.78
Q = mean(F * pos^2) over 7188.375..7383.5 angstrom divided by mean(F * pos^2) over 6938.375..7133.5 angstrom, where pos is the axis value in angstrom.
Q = 1.14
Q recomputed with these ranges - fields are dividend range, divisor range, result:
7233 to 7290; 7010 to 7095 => 1.10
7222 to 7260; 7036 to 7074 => 1.05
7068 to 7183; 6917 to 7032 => 1.01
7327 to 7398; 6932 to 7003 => 1.26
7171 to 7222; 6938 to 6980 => 1.04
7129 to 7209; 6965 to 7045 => 0.97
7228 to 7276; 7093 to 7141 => 1.16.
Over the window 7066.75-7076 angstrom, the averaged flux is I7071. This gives 8.76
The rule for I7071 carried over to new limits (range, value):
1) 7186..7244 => 8.77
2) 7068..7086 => 9.05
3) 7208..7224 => 8.51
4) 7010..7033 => 8.96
